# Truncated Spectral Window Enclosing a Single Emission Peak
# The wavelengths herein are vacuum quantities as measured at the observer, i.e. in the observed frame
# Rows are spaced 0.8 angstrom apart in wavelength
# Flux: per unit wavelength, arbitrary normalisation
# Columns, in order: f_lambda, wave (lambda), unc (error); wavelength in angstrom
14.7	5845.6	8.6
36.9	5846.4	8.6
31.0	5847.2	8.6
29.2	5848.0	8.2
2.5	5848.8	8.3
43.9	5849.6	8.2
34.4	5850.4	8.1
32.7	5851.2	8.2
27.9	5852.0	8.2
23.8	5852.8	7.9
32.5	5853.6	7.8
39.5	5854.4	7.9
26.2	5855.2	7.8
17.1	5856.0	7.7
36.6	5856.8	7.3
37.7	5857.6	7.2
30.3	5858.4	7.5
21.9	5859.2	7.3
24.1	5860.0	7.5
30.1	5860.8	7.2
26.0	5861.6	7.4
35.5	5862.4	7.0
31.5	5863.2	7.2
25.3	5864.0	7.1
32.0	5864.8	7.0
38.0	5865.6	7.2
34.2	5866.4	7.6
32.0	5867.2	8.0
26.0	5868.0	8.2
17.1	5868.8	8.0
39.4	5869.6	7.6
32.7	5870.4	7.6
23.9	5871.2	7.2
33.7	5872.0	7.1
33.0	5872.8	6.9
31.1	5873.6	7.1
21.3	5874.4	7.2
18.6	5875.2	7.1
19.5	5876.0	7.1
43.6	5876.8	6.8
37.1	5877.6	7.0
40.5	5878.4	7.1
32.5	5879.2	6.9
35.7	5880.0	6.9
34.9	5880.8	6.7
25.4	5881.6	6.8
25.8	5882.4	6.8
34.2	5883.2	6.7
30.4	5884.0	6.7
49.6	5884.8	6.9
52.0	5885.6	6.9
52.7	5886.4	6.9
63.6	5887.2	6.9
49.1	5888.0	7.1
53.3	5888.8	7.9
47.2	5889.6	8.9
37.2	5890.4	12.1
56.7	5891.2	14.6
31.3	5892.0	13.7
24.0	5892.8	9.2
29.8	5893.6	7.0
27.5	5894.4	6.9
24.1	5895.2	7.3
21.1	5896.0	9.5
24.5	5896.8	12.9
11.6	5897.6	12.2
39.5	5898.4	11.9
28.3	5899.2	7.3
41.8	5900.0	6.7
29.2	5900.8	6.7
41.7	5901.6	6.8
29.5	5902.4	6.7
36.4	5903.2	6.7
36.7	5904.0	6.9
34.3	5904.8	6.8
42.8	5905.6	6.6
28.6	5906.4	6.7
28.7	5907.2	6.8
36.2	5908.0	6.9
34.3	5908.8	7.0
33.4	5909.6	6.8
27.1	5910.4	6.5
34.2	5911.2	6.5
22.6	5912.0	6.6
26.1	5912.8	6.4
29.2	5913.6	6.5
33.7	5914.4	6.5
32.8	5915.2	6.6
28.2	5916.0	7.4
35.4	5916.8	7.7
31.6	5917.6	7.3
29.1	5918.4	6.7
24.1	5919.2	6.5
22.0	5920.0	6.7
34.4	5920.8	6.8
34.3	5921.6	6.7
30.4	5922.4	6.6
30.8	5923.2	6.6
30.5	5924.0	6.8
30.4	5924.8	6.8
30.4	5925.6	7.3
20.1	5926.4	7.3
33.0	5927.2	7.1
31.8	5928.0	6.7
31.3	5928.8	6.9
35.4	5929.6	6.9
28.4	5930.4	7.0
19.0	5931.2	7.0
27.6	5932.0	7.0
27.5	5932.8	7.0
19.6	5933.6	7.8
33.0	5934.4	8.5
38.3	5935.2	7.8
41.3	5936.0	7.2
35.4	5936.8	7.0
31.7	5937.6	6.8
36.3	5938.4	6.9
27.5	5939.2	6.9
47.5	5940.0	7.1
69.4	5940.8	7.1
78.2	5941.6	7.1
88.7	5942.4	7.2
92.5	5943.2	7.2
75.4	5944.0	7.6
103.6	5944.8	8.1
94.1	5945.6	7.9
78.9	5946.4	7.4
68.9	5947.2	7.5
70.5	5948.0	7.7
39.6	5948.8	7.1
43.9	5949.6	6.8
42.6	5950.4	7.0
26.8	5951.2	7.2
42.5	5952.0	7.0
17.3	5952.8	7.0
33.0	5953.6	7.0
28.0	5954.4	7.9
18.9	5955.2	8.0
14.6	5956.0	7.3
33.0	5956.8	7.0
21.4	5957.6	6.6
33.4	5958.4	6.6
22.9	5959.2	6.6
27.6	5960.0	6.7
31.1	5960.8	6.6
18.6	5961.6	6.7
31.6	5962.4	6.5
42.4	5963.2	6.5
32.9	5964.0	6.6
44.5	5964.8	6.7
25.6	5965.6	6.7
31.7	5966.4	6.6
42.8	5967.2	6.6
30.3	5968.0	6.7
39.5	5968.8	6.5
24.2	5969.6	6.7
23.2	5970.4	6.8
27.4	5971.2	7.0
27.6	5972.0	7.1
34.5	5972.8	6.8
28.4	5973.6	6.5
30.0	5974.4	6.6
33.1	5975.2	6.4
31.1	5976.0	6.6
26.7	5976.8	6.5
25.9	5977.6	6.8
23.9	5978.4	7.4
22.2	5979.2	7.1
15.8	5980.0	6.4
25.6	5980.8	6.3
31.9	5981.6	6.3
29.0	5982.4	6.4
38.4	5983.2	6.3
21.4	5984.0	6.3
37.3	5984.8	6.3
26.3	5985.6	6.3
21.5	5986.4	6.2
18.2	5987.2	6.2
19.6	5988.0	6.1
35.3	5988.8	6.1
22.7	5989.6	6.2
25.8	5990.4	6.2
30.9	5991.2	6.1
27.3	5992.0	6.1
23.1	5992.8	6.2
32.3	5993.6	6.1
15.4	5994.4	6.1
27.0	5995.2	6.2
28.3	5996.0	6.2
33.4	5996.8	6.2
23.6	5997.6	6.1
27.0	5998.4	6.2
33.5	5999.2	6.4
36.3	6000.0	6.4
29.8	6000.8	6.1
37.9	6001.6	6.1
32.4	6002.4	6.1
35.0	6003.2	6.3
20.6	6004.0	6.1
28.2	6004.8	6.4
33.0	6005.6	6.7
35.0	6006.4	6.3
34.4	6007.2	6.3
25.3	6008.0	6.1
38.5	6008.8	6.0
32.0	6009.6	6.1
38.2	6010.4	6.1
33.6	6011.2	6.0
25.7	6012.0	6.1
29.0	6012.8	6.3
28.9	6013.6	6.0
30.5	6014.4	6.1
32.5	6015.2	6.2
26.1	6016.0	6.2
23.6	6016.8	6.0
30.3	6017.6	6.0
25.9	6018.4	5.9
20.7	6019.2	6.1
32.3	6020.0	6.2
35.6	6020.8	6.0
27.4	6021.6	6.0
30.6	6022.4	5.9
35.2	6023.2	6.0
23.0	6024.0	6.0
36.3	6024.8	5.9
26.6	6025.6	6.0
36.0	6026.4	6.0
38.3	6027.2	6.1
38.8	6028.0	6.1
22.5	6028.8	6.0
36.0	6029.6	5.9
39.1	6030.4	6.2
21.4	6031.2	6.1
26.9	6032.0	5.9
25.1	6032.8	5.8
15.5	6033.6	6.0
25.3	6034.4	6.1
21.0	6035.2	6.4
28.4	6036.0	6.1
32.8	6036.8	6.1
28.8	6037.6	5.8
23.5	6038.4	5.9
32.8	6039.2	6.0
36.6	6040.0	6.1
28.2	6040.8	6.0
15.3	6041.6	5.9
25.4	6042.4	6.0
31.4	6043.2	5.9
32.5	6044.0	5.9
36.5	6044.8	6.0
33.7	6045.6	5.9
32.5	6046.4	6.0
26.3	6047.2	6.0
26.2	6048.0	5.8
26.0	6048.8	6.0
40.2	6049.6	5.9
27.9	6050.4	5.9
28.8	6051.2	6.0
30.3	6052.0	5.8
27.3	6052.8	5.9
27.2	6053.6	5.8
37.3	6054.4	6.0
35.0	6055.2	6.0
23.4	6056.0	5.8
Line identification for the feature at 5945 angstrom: [O III]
